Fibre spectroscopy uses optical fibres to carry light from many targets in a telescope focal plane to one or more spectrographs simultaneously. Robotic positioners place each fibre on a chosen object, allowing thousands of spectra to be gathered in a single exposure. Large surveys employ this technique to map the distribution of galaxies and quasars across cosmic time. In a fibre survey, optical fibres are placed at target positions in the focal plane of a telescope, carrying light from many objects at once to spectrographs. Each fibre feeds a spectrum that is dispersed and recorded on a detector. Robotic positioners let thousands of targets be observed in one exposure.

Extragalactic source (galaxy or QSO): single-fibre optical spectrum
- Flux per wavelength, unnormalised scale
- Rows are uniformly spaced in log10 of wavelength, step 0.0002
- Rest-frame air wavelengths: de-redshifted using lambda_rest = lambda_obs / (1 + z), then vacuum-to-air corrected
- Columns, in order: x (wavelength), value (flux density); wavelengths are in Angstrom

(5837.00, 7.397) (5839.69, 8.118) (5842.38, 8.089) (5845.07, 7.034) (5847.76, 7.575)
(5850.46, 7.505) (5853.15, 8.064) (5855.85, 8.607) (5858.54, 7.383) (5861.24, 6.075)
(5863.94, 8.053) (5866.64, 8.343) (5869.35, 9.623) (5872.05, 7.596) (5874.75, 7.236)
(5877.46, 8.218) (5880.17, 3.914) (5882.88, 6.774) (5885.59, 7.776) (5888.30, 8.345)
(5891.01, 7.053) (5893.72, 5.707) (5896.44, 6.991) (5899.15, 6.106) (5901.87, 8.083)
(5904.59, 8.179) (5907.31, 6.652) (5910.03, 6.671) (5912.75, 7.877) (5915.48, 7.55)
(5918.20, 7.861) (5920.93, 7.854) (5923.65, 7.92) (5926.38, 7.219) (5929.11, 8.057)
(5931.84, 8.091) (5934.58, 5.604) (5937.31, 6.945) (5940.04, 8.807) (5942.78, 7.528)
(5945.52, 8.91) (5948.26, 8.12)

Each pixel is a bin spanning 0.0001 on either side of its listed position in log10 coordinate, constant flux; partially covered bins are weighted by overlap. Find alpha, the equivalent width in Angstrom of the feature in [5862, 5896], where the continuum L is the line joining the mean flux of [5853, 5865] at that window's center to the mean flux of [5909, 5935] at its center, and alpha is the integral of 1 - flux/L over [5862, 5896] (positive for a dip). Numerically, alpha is 1.0 Angstrom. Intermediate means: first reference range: 7.58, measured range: 7.35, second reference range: 7.55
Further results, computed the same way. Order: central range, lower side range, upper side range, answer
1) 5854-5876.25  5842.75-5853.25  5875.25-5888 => -2.1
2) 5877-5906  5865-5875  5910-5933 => 3.9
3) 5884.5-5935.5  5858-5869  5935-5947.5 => 2.8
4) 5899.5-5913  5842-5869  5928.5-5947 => 0.6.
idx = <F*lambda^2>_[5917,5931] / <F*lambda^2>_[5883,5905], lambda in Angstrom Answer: 1.1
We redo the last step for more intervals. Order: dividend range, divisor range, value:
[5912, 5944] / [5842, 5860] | 1.01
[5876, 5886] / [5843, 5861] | 0.87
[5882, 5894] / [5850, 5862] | 0.97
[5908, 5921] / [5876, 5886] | 1.15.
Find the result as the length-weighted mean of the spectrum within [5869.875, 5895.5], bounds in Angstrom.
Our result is 7.04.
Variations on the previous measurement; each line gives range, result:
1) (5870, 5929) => 7.27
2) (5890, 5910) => 6.95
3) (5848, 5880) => 7.72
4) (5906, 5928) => 7.46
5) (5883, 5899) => 7.07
